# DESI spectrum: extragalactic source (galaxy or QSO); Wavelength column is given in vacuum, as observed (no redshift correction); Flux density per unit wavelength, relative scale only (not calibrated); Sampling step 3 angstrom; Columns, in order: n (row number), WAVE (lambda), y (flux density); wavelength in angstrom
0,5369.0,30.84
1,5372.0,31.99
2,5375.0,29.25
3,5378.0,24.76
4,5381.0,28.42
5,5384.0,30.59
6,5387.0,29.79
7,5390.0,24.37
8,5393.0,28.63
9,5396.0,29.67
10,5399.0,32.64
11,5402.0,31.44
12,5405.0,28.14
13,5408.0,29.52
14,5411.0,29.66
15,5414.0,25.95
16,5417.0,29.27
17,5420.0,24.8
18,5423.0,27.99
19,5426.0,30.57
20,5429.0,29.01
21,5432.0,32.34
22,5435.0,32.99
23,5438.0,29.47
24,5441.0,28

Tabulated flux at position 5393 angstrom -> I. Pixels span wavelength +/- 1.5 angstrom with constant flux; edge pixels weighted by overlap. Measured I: 28.63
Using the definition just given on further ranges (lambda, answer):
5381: 28.42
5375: 29.25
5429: 29.01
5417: 29.27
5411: 29.66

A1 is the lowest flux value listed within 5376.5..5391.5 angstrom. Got 24.37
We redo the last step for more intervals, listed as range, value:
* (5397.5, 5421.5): 24.8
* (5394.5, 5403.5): 29.67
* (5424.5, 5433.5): 29.01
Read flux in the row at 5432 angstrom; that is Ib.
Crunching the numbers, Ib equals 32.34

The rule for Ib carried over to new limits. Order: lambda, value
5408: 29.52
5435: 32.99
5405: 28.14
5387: 29.79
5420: 24.8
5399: 32.64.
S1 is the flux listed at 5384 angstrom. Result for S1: 30.59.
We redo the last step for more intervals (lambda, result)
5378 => 24.76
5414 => 25.95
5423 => 27.99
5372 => 31.99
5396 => 29.67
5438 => 29.47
